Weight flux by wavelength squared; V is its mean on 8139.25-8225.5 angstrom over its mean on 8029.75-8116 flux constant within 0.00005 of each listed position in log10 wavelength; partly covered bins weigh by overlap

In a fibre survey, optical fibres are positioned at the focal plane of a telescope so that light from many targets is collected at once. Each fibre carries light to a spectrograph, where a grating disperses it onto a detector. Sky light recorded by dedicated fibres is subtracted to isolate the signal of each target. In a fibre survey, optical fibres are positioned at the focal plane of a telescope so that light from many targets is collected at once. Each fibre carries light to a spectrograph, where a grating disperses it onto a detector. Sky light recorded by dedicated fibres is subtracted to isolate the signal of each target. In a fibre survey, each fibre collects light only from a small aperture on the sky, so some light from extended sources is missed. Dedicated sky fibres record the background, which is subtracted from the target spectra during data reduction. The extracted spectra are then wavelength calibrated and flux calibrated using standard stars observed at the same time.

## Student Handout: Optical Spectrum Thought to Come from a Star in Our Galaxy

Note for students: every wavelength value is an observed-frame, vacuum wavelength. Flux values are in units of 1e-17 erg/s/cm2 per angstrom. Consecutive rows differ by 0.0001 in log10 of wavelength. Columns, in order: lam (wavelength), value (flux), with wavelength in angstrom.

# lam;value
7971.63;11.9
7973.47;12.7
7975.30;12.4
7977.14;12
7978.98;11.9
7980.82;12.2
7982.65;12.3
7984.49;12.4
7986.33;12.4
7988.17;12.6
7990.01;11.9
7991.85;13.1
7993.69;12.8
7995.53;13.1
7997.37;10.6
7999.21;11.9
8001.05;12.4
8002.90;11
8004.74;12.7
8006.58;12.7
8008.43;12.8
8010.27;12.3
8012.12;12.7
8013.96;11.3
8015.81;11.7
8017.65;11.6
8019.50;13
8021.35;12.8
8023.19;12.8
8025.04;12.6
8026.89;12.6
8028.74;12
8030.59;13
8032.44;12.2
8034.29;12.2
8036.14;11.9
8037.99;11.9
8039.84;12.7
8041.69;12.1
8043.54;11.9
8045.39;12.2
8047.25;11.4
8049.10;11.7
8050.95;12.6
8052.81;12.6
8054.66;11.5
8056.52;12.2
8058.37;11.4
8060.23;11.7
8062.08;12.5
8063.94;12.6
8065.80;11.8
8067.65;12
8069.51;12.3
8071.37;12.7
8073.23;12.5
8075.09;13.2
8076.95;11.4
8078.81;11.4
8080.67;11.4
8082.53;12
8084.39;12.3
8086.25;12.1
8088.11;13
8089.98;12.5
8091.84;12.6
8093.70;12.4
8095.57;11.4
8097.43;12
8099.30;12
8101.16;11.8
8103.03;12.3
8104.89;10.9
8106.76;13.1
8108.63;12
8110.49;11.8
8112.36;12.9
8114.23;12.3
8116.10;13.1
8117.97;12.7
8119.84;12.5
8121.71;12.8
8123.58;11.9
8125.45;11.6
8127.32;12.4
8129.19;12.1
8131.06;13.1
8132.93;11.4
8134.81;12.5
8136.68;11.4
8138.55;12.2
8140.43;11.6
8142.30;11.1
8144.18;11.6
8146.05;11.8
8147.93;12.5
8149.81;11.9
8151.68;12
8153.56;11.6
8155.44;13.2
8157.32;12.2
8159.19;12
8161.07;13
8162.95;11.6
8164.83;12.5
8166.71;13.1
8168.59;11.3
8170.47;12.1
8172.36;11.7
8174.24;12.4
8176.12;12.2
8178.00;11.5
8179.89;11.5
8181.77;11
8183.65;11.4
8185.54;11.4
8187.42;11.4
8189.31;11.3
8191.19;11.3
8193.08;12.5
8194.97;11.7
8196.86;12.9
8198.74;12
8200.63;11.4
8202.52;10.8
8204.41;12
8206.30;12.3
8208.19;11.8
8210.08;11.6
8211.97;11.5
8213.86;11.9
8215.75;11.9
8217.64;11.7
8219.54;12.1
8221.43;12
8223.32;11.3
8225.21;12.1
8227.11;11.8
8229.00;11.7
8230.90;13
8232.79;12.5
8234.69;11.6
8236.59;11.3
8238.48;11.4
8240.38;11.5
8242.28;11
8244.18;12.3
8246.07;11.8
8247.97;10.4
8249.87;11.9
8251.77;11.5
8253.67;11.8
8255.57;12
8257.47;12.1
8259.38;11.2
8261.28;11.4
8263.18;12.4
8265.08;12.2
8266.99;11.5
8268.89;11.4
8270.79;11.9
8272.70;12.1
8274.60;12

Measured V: 1.00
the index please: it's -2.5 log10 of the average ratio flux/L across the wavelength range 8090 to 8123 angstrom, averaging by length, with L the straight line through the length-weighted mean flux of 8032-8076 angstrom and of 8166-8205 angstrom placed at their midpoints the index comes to -0.03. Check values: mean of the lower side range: 12.2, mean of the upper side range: 11.7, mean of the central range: 12.3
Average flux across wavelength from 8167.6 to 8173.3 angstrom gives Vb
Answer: 11.7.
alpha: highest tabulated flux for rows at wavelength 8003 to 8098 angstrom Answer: 13.2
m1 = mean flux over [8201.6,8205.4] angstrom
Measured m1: 11.4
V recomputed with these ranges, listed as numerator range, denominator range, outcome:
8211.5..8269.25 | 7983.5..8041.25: 1.01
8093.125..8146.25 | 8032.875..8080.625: 1.02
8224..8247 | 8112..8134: 0.98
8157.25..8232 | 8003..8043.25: 1.00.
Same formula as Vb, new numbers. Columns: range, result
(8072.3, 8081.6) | 12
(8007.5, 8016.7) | 12.2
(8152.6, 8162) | 12.4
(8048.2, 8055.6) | 12.1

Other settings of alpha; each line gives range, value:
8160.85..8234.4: 13.1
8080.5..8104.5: 13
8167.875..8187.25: 12.4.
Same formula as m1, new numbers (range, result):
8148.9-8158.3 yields 12.2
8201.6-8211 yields 11.7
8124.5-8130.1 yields 12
